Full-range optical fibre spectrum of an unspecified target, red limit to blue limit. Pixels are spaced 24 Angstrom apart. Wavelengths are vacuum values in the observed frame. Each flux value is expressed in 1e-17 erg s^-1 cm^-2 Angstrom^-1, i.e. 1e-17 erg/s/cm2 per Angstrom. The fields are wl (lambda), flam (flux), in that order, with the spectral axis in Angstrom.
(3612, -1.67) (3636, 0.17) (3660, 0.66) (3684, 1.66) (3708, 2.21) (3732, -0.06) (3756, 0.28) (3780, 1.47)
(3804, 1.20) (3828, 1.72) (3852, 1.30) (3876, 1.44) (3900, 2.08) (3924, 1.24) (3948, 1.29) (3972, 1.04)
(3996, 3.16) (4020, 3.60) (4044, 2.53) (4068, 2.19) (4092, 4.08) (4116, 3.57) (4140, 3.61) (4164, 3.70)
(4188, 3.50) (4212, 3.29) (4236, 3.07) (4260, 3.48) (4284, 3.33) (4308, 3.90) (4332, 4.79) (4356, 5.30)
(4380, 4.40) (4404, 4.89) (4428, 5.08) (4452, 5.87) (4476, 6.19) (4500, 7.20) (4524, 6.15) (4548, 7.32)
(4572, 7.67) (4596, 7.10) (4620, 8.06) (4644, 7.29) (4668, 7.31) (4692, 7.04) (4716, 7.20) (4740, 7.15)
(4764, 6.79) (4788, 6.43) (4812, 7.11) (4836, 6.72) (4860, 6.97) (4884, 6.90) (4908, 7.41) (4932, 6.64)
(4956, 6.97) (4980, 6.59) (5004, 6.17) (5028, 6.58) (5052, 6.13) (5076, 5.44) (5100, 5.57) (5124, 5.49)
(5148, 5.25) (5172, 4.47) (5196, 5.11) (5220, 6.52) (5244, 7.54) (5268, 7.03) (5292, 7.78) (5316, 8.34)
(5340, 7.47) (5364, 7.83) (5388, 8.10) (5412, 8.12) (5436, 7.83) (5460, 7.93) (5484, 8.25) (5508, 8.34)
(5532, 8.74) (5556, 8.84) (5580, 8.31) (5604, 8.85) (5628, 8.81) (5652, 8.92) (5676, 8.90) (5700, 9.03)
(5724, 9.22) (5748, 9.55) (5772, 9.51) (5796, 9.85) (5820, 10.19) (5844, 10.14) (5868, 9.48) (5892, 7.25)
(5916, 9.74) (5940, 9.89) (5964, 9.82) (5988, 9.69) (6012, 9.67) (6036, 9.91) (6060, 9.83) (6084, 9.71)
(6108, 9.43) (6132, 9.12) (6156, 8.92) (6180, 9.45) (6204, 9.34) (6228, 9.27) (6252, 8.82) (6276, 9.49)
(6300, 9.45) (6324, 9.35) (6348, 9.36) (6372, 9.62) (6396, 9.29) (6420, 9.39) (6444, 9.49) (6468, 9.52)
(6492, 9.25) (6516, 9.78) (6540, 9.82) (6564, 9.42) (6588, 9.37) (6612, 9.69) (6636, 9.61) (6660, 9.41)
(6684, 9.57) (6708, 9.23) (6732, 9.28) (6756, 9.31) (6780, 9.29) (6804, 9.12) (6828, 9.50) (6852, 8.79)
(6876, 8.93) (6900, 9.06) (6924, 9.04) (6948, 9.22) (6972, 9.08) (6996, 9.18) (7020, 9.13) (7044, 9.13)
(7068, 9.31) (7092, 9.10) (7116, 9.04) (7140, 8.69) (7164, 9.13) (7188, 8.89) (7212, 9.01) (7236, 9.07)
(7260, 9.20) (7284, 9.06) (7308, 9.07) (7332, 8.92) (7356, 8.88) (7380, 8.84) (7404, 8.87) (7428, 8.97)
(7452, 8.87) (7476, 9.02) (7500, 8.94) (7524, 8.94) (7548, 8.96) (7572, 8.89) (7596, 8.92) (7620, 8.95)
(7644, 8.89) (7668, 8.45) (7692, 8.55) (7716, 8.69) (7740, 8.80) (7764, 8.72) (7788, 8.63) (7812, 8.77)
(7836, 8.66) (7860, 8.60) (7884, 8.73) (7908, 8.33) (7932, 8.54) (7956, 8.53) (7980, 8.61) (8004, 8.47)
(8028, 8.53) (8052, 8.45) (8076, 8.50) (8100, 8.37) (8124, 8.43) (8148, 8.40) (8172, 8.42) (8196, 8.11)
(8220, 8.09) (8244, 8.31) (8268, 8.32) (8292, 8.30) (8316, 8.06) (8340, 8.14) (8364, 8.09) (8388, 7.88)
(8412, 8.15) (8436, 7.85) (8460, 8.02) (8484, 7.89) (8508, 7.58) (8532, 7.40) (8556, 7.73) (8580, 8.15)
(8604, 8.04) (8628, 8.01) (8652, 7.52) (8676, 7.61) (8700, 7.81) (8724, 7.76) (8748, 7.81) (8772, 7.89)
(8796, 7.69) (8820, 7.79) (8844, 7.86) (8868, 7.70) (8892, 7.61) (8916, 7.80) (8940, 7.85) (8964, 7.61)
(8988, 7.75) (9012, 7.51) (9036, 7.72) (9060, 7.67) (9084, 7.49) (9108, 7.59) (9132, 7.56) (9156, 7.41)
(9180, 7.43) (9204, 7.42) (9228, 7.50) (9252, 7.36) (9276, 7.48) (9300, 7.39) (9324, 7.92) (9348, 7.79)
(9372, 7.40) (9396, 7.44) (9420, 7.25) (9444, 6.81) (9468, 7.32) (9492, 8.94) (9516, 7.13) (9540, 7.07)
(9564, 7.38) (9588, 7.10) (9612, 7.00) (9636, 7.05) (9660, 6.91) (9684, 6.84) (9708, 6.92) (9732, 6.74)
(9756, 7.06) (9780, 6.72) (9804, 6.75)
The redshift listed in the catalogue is 0.00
